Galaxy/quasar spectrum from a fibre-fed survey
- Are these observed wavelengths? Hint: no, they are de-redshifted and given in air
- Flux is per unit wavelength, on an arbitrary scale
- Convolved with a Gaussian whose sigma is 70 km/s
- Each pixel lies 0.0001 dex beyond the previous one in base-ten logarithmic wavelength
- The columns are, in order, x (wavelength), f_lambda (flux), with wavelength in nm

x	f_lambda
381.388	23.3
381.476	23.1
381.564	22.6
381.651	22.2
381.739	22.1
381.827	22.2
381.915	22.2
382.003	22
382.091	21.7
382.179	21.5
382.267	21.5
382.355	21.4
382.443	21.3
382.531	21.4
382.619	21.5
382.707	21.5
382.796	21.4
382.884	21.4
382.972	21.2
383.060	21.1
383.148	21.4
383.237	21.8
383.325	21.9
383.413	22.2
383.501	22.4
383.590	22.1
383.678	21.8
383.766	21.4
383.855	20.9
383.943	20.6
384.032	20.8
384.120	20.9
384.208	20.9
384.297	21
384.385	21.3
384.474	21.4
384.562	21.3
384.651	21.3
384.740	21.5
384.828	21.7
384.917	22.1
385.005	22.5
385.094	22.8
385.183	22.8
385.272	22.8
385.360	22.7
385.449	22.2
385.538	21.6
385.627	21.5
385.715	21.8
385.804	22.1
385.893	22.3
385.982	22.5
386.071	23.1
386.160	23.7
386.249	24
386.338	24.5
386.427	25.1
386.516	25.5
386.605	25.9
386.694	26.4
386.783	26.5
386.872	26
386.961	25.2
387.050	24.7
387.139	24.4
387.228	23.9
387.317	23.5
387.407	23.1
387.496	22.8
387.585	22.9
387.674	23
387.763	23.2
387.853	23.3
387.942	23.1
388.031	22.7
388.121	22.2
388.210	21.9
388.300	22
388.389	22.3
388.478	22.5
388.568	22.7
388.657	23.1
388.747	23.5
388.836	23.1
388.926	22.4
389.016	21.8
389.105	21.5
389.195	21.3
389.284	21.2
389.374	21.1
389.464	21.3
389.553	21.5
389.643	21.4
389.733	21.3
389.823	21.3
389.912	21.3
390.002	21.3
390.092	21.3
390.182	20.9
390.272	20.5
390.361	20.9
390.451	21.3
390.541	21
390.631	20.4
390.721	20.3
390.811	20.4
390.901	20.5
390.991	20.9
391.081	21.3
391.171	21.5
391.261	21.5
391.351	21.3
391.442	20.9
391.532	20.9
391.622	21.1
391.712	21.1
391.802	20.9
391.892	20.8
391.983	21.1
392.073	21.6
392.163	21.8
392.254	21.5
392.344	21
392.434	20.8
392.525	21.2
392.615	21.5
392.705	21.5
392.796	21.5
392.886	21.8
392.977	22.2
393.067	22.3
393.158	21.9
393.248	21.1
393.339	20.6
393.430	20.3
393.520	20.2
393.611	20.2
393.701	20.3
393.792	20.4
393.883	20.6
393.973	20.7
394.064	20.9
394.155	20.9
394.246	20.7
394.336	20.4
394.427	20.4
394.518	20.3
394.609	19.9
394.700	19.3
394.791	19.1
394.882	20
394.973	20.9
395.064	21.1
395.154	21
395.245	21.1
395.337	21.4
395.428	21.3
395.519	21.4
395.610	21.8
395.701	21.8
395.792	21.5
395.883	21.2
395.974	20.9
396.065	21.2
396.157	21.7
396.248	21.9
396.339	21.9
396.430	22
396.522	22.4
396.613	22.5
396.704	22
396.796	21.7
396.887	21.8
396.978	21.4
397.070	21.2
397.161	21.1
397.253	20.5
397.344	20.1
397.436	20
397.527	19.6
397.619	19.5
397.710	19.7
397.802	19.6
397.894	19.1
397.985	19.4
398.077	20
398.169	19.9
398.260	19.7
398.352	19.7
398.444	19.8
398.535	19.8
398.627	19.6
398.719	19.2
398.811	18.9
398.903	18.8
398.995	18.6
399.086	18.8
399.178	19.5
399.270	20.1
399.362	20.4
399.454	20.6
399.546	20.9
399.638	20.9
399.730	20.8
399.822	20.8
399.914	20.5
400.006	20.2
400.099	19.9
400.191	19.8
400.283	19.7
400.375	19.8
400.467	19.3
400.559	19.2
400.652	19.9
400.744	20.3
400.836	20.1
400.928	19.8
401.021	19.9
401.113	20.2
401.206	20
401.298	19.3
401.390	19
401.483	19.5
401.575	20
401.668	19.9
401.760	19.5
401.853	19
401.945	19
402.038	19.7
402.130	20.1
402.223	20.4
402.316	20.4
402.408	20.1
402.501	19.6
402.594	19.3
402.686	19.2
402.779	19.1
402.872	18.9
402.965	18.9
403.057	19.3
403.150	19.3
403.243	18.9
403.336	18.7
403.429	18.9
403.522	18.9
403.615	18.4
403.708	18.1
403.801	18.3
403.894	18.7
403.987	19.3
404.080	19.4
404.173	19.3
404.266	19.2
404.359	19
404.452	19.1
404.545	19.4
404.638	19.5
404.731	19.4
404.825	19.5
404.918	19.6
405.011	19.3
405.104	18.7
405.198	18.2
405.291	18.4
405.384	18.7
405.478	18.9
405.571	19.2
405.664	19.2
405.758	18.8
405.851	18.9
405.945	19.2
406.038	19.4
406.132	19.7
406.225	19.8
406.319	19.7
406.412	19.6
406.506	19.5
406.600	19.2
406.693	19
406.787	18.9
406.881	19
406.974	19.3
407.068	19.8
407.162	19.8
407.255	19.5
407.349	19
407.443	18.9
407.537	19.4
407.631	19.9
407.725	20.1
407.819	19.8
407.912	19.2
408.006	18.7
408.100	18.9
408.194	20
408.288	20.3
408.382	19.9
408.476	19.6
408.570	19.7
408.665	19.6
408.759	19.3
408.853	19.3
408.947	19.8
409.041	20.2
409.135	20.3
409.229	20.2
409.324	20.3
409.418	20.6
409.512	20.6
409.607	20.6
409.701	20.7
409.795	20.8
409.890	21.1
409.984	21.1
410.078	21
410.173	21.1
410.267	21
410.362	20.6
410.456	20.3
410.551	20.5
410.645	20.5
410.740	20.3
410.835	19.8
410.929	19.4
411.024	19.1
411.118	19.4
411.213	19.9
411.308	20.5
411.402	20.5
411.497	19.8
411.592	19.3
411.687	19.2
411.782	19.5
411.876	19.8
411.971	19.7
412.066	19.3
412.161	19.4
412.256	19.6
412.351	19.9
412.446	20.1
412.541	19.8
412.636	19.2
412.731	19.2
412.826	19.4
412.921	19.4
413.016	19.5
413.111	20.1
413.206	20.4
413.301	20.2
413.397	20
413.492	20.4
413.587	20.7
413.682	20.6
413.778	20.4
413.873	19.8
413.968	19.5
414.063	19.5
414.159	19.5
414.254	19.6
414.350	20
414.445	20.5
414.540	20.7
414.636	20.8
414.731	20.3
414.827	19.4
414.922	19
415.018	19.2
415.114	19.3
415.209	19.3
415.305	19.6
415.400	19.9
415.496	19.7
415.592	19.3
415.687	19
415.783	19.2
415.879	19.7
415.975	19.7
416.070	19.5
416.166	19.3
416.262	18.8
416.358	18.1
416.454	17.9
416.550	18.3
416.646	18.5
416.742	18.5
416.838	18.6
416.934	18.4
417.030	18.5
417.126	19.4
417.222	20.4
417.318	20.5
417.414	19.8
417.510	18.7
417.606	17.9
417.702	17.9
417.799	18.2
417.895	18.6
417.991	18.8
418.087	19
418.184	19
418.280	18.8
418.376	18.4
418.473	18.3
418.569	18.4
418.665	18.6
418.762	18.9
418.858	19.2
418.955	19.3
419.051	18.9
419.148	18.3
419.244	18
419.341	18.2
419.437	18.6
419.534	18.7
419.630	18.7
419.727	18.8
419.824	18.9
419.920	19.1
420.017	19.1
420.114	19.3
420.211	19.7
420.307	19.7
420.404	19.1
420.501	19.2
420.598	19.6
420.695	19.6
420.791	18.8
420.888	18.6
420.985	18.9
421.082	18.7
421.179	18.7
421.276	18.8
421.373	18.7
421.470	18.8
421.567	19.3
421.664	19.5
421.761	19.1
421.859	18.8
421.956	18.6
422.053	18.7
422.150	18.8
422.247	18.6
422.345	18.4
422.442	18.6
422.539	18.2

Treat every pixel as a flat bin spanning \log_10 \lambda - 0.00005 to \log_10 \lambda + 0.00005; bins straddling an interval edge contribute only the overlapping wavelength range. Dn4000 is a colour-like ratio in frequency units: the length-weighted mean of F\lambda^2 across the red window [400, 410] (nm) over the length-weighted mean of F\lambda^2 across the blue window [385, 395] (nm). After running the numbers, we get 0.96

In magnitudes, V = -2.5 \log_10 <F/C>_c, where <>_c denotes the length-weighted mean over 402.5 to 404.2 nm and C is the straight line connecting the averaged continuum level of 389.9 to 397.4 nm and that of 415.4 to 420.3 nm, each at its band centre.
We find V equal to 0.07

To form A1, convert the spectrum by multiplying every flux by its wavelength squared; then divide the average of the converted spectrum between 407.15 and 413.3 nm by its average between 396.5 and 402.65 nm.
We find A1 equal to 1.05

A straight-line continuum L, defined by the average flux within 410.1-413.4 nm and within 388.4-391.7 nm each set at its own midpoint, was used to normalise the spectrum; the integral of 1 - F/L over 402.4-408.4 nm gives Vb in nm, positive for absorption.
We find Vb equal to 0.33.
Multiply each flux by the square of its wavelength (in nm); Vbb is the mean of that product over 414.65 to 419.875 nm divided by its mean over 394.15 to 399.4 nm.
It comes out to 1.0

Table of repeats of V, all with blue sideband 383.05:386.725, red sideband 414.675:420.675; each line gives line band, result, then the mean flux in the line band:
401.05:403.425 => 0.06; 19.5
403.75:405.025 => 0.06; 19.2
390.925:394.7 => 0.03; 21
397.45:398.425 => 0.07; 19.6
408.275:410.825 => -0.03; 20.3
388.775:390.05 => 0.01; 21.6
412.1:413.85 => -0.02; 19.9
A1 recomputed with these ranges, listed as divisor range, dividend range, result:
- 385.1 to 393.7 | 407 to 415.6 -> 1.00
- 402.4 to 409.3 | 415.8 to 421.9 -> 1.04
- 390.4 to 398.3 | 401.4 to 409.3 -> 0.98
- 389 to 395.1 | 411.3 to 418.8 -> 1.04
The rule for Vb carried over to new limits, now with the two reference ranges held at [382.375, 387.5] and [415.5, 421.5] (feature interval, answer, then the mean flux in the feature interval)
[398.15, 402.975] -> 0.253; 19.7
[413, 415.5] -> -0.075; 19.9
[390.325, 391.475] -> 0.050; 20.9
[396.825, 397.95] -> 0.046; 20.3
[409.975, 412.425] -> -0.039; 20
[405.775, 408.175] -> 0.092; 19.4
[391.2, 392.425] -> 0.034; 21.2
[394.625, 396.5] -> 0.023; 21.1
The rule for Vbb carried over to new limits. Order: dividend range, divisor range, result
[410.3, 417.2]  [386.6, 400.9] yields 1.02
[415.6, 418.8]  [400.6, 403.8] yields 1.04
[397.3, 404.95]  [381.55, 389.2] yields 0.94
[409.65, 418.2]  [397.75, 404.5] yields 1.07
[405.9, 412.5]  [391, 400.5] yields 1.03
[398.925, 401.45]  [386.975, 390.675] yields 0.95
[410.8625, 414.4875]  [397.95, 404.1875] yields 1.07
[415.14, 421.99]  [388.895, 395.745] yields 1.03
